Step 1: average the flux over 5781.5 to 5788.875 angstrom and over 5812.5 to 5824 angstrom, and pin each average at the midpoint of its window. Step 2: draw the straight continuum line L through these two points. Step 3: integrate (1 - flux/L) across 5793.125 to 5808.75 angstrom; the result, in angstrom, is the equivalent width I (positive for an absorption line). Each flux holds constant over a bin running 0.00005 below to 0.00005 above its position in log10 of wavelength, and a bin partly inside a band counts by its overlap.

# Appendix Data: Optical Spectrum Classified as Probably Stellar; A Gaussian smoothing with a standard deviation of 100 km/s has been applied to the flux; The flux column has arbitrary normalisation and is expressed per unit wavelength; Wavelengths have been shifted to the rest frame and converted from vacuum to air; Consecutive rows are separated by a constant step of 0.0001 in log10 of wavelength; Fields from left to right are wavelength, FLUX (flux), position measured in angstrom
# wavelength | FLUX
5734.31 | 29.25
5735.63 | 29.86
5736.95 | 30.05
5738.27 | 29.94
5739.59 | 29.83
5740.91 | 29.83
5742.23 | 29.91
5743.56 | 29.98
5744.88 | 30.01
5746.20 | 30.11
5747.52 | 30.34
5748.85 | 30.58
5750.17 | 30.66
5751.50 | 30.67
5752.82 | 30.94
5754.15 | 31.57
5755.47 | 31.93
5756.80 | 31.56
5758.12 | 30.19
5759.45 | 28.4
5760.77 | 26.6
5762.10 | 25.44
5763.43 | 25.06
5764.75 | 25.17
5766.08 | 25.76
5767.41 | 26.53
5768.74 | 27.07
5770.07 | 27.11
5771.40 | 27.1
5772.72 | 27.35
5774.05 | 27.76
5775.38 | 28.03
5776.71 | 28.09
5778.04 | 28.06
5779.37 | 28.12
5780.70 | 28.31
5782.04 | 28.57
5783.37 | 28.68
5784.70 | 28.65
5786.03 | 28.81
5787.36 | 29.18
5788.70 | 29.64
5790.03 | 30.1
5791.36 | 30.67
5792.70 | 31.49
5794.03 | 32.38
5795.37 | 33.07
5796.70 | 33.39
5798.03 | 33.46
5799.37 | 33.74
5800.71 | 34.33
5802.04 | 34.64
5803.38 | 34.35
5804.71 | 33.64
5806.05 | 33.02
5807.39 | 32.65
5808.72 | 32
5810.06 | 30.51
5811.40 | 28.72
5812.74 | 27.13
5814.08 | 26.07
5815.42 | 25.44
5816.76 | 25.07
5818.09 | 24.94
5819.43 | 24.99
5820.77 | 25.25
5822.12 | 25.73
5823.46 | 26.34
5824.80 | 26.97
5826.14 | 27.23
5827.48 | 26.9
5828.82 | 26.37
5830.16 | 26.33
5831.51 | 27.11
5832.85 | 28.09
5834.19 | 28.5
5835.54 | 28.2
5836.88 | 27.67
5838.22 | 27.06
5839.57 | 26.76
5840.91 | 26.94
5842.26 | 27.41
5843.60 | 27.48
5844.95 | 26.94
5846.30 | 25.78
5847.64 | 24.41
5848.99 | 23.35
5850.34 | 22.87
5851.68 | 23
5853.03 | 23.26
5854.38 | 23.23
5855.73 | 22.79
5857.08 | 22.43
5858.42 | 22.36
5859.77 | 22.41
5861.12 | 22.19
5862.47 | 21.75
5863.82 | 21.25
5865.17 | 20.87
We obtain -3.5 angstrom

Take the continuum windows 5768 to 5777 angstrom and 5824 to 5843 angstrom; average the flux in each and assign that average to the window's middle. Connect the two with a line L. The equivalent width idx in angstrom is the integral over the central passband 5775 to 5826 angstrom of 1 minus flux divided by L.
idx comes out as -4.1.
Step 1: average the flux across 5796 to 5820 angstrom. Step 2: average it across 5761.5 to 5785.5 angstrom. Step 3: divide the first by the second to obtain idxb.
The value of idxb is 1.12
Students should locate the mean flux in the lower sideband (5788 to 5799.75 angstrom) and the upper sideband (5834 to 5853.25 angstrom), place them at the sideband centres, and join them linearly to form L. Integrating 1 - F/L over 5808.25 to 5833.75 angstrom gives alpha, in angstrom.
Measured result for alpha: 1.6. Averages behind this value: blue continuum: 31.9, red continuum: 26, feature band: 26.9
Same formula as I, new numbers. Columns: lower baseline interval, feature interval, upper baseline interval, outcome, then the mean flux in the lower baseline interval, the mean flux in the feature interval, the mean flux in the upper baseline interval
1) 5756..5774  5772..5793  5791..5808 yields 1.01 angstrom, 27.2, 28.8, 33.2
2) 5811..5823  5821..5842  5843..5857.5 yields -1.63 angstrom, 25.9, 27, 24.1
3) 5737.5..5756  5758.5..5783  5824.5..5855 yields 1.78 angstrom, 30.4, 27.2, 26.2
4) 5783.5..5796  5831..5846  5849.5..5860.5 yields -1.65 angstrom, 30.4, 27.4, 22.8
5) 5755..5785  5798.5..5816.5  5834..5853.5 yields -2.87 angstrom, 27.8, 31.1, 25.9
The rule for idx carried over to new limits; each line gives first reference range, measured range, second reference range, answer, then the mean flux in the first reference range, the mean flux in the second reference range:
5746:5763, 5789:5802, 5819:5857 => -2.16 angstrom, 29.8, 25.9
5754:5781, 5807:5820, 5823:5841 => -0.14 angstrom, 27.8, 27.2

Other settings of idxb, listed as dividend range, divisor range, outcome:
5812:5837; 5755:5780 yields 0.96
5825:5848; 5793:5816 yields 0.85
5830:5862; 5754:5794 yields 0.89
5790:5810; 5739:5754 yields 1.09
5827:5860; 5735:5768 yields 0.87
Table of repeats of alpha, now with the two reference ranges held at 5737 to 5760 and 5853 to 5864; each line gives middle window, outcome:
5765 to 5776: 0.68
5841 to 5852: -0.95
